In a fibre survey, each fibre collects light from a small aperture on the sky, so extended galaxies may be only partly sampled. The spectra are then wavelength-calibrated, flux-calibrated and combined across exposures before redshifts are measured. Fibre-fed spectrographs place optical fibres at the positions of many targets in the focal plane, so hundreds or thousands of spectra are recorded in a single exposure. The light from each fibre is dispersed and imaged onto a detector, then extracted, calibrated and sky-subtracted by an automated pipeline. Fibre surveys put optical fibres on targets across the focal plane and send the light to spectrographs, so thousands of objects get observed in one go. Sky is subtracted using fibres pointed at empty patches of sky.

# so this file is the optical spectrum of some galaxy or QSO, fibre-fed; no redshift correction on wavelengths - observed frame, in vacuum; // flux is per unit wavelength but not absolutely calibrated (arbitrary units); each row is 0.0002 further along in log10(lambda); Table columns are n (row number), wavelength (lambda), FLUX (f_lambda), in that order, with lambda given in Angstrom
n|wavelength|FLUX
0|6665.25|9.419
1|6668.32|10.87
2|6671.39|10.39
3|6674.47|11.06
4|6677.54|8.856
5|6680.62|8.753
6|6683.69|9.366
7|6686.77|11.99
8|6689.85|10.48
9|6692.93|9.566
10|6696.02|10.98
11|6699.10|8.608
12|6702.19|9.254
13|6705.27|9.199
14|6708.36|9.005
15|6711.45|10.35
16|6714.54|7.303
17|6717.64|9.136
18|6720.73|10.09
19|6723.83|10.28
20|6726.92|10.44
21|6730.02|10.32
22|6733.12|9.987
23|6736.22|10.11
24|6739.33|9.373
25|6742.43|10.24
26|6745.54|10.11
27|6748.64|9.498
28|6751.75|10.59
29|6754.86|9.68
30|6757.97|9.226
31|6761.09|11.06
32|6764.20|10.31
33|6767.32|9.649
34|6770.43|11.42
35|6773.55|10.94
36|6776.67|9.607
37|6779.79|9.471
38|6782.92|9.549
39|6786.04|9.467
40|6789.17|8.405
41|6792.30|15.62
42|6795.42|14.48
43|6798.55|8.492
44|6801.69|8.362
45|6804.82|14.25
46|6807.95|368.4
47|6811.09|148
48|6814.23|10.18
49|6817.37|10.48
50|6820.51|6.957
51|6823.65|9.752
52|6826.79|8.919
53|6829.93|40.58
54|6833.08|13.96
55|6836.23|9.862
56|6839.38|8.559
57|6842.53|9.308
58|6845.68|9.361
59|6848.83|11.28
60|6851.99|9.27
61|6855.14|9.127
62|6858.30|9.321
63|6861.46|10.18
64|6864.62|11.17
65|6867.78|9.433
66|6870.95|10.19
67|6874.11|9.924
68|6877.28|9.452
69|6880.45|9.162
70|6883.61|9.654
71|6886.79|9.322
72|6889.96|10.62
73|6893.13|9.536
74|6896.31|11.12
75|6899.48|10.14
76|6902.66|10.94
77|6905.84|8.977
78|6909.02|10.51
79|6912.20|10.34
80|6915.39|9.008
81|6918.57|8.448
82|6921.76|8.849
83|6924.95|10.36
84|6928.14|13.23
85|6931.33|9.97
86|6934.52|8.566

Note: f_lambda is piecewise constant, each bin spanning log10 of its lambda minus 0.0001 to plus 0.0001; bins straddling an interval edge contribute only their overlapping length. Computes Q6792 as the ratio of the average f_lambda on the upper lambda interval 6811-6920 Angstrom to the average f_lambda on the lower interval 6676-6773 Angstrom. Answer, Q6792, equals 1.30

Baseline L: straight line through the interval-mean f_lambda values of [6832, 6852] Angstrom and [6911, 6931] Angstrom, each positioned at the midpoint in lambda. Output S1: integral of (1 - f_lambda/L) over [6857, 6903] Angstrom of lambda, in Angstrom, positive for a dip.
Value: 0.6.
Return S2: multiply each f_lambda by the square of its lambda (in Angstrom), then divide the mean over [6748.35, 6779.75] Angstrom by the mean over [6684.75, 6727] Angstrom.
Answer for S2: 1.07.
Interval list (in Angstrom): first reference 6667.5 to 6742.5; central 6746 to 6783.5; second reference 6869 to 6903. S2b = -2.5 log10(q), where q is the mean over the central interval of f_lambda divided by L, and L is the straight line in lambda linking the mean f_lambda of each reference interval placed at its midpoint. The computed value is -0.02 mag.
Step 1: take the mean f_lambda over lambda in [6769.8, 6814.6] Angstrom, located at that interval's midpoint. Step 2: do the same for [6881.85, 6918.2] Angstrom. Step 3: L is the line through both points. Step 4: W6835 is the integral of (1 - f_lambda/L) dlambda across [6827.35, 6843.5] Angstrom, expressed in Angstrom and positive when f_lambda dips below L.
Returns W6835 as 7.9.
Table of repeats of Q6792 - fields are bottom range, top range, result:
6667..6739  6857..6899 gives 1.01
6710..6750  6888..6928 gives 1.02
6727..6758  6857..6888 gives 0.98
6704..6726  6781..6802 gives 1.15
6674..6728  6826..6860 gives 1.32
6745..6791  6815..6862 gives 1.18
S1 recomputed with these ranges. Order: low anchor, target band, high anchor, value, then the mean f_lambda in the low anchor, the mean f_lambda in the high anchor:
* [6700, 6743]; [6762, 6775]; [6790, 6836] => 8.18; 9.62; 46.7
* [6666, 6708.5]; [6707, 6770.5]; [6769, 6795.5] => 3.12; 9.9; 10.8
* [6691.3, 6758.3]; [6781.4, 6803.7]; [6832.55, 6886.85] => -2.09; 9.71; 9.86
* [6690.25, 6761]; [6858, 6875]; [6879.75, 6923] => -0.56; 9.74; 9.78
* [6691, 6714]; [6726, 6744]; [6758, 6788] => -0.56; 9.48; 10.1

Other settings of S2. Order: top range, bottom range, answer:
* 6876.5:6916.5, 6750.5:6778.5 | 1.01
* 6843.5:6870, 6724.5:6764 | 1.02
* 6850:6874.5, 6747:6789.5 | 1.02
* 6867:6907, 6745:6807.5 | 0.60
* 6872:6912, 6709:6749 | 1.07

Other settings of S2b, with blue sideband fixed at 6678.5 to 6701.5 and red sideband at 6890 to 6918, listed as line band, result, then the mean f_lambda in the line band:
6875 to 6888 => 0.07 mag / 9.42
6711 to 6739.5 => 0.02 mag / 9.73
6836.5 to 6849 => 0.06 mag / 9.47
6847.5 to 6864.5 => 0.01 mag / 9.93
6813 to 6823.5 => 0.08 mag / 9.25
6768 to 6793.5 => -0.05 mag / 10.5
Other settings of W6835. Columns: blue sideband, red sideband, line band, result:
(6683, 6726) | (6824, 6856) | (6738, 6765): 2.1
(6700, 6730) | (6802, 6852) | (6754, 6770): 9.1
